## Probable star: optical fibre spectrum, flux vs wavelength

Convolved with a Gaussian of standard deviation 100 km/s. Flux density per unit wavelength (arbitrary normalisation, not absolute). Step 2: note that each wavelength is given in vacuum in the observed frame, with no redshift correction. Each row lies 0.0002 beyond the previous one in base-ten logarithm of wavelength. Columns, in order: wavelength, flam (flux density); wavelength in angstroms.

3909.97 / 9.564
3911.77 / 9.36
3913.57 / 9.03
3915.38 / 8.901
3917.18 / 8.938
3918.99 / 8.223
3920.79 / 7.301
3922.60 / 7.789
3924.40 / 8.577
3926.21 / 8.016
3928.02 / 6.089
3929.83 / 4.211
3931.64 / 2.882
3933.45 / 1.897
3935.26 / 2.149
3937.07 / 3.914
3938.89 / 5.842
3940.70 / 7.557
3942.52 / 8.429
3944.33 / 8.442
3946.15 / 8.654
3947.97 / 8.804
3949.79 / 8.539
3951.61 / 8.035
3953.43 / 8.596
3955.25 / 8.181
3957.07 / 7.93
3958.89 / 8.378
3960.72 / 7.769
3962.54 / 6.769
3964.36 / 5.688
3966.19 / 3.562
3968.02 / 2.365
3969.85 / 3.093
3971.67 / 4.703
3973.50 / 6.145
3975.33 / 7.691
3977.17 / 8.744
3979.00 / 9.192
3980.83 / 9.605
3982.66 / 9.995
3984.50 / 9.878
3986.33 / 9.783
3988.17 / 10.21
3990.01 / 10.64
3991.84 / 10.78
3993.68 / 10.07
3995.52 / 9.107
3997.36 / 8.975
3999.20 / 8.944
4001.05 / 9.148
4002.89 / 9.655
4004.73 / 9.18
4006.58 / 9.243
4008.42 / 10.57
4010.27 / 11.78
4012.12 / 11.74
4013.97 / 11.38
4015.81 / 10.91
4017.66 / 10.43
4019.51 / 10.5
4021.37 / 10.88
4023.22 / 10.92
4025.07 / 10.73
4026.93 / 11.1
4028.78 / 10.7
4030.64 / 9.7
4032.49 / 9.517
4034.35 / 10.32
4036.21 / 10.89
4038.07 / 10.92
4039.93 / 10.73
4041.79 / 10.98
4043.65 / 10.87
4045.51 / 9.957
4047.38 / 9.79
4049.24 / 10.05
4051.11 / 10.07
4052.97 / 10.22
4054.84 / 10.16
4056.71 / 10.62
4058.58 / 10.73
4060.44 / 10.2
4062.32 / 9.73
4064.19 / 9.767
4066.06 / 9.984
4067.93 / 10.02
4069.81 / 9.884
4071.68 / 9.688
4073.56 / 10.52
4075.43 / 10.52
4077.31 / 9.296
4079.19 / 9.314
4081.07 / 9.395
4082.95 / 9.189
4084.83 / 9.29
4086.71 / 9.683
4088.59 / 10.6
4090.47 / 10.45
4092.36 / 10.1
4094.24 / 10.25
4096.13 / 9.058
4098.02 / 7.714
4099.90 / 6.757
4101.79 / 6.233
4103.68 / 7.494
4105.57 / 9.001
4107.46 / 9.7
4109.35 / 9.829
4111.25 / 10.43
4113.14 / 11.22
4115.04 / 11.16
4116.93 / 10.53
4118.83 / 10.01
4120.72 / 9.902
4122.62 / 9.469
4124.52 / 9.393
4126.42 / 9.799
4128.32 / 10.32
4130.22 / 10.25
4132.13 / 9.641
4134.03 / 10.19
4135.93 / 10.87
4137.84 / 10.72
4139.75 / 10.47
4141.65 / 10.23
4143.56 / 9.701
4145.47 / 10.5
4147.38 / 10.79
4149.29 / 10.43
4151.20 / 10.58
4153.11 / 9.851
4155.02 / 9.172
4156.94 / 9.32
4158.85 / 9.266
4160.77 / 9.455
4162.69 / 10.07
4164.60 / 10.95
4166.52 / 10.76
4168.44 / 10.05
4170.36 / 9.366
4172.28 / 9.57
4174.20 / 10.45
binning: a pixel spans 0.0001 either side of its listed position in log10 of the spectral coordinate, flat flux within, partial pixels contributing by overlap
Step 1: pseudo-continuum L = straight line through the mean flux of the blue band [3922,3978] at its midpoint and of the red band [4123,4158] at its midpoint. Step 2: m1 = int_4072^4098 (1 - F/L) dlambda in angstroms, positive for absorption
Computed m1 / -2.0 angstroms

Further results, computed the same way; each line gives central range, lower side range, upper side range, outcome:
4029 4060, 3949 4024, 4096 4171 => -4.0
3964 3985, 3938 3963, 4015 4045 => 5.2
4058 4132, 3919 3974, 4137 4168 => -4.8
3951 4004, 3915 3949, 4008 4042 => 3.9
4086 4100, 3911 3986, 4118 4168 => -0.3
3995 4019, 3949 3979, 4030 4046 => -3.2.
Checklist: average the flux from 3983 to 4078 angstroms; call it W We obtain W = 10.2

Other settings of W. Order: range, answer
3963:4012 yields 8.46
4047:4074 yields 10.1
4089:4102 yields 8.87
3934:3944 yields 5.62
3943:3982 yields 7.22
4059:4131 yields 9.64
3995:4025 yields 10.2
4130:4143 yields 10.3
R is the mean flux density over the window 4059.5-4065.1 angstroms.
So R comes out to 9.9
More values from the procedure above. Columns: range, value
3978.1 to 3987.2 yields 9.7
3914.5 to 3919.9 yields 8.69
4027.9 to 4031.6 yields 10.2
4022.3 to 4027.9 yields 10.9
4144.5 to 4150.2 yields 10.6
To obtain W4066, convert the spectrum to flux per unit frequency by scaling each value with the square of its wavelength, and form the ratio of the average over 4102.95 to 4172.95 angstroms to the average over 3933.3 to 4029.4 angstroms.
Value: 1.3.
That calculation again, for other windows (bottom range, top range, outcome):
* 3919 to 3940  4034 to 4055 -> 2.02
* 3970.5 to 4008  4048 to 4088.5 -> 1.14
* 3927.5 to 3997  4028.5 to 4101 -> 1.44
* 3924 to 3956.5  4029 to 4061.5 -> 1.65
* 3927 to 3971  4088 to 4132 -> 1.68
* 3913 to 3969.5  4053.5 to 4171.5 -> 1.58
